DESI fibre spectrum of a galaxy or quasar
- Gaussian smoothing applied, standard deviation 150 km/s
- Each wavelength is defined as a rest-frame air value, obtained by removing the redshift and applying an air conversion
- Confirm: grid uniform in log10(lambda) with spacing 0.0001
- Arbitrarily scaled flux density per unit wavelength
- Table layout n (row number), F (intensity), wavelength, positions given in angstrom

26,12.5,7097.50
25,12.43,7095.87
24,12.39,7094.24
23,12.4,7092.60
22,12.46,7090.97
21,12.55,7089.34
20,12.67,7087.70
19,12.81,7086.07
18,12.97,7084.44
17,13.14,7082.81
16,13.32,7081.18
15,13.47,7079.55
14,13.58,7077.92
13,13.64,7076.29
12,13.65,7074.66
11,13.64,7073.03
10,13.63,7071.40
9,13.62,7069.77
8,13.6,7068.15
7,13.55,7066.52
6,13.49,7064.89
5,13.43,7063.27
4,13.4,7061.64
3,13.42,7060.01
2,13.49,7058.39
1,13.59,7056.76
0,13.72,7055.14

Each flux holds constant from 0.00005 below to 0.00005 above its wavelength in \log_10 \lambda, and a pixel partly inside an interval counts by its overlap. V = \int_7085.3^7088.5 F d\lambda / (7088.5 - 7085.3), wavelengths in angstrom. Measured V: 12.7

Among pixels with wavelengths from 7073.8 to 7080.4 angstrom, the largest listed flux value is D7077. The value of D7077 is 13.65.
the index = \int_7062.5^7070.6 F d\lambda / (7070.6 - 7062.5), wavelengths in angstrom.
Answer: 13.5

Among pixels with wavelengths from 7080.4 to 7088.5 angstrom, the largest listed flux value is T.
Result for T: 13.32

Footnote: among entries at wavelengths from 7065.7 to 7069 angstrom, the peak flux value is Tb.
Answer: 13.6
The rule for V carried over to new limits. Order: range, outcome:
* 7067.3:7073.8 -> 13.6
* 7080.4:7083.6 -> 13.2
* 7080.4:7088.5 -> 13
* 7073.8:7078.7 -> 13.6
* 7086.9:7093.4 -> 12.5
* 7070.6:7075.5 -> 13.6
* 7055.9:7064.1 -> 13.5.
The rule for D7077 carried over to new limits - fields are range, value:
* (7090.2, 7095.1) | 12.46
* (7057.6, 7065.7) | 13.49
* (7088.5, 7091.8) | 12.55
